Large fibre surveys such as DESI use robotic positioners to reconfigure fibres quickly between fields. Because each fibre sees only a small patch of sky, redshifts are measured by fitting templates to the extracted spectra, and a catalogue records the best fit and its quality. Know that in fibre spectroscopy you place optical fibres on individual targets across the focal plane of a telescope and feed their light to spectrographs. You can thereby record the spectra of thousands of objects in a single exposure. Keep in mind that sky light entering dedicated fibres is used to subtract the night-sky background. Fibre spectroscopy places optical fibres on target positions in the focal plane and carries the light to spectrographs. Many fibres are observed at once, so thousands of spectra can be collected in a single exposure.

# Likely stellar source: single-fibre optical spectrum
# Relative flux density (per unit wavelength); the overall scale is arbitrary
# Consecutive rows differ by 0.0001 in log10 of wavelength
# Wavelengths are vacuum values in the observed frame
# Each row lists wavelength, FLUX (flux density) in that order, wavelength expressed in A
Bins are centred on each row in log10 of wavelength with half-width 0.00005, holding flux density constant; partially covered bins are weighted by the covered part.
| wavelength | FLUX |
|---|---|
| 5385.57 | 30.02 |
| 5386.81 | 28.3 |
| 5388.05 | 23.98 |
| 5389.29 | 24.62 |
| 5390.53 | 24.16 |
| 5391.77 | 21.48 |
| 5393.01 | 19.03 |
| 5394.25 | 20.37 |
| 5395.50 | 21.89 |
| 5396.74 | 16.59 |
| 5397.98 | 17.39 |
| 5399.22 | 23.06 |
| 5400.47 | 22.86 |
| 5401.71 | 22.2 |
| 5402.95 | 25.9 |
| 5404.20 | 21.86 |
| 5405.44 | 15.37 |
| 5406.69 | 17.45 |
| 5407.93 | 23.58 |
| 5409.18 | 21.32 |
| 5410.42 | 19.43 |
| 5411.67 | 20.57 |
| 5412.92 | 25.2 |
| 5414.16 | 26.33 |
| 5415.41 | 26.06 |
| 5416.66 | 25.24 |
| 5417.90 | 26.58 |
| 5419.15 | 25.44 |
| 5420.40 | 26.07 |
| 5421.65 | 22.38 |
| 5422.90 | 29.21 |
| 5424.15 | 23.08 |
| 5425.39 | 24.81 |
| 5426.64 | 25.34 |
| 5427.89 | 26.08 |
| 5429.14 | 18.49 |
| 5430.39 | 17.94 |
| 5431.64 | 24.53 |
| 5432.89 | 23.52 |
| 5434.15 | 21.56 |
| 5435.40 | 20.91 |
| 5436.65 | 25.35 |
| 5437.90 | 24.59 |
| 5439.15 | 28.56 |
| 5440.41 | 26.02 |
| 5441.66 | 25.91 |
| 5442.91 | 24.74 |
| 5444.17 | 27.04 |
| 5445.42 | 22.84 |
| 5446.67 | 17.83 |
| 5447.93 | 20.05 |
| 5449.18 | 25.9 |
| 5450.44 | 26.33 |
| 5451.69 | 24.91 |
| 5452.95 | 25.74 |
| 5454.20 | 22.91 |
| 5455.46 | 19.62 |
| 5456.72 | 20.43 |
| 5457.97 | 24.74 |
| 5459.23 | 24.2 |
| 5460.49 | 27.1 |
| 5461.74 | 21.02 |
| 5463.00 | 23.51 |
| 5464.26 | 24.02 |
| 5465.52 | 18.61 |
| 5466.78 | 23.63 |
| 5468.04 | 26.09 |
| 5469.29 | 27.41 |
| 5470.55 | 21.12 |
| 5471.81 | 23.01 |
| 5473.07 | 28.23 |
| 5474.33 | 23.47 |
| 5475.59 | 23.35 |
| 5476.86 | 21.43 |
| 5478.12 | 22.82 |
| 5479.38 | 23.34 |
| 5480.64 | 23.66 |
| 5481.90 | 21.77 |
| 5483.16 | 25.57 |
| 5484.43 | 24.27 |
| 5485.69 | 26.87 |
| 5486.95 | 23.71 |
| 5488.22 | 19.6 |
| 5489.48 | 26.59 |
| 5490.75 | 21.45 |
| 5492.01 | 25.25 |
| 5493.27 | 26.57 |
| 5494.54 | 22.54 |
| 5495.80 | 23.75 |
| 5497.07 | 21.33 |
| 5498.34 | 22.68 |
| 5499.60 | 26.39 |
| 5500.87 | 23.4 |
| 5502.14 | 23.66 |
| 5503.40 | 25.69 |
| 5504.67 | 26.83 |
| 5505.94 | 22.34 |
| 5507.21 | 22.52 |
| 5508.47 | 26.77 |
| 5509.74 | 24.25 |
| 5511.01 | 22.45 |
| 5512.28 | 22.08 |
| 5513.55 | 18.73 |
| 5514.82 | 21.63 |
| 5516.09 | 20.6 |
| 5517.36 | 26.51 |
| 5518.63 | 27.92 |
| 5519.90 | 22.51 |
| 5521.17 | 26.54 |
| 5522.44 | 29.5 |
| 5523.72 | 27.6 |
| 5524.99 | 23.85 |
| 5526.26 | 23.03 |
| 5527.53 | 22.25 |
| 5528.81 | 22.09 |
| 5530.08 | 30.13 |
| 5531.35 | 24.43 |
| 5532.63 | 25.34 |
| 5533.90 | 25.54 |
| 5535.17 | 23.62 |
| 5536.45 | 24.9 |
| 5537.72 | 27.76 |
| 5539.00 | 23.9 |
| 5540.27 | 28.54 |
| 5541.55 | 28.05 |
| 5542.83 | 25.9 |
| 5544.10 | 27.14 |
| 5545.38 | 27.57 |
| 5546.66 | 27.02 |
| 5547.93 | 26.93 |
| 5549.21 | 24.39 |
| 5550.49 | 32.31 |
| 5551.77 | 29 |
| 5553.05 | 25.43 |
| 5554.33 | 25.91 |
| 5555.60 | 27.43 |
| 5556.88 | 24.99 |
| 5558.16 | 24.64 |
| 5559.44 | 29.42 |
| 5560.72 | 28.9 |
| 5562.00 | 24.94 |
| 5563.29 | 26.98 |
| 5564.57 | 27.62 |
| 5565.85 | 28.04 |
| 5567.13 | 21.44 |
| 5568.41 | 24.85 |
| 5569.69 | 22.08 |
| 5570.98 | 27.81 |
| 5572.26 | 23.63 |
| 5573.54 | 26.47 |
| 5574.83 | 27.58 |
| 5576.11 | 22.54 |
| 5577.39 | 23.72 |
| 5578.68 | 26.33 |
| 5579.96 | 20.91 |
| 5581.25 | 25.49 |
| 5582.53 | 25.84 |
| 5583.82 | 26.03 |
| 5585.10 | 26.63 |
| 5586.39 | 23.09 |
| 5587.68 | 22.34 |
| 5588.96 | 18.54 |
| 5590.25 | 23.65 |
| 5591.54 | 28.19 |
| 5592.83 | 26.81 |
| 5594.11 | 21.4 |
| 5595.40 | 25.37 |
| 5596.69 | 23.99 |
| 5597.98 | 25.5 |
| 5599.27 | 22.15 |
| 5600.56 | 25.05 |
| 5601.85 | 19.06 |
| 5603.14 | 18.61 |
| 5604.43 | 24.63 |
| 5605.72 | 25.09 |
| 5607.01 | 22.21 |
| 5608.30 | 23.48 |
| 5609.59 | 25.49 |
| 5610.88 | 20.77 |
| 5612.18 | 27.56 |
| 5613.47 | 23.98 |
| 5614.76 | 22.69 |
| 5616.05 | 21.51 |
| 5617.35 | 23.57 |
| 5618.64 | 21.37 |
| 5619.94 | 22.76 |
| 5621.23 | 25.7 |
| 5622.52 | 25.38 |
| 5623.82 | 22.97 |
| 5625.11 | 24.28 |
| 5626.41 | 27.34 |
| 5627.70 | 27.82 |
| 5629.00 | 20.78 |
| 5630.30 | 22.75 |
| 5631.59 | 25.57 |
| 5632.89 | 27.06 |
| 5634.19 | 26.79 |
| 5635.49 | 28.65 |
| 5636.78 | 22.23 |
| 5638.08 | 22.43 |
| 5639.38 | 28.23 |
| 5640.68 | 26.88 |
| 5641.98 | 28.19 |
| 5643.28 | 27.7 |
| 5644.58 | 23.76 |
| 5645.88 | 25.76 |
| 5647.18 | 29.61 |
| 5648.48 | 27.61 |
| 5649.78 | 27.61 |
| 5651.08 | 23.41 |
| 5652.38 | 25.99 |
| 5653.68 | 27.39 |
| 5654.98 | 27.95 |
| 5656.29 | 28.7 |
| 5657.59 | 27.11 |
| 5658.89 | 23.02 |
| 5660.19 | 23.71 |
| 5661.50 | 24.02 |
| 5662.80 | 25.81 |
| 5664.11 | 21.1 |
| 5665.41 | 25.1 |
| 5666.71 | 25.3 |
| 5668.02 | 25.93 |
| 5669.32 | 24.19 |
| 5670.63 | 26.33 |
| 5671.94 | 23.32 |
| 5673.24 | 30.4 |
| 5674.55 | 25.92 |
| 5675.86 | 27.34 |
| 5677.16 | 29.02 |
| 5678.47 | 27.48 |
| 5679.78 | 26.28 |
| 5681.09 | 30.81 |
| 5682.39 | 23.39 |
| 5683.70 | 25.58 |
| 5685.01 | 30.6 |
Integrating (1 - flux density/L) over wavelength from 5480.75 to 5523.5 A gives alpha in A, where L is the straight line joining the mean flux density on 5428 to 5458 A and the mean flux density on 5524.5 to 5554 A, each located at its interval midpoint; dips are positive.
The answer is 1.7 A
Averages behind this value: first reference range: 23.4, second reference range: 26.1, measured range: 24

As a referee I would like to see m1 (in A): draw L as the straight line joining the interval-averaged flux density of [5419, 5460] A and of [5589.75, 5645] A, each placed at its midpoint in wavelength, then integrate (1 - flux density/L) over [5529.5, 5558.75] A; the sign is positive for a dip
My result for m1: -2.9 A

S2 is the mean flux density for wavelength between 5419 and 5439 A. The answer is 23.8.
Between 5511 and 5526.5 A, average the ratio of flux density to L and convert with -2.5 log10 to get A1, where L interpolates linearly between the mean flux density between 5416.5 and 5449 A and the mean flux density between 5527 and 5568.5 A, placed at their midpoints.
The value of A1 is 0.07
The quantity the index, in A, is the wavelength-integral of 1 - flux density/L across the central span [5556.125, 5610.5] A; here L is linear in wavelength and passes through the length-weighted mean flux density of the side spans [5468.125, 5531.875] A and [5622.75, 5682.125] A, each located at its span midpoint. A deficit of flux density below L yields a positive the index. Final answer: 1.2 A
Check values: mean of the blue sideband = 24.1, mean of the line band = 24.5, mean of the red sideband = 26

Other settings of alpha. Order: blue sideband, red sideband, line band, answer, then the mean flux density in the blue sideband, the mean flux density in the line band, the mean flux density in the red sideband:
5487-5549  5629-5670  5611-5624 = 0.9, 24.7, 23.6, 25.7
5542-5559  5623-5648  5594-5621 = 3.0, 26.9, 23.2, 25.7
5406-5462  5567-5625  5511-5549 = -2.2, 23.7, 25.2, 23.9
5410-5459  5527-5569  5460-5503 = 2.0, 23.9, 23.7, 26.3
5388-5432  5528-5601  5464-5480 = 0.2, 22.6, 23.6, 25.5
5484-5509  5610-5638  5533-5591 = -3.5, 24.1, 25.7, 24.3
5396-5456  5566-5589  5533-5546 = -1.2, 23.2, 26.3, 24.4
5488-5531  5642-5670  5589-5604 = 1.0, 24.1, 23.4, 25.8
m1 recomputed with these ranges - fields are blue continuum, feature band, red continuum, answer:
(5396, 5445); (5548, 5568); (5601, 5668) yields -2.0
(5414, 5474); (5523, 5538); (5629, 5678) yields -0.1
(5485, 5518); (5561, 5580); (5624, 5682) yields -0.4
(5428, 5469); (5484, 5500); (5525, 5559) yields 0.5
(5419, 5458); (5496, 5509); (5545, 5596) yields 0.3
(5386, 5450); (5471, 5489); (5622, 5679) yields 0.2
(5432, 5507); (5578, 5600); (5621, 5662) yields 0.8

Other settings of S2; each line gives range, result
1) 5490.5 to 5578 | 25.2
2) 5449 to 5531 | 24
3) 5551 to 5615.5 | 24.7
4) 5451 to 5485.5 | 23.6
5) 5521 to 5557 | 26.3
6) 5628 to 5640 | 25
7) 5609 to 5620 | 23.3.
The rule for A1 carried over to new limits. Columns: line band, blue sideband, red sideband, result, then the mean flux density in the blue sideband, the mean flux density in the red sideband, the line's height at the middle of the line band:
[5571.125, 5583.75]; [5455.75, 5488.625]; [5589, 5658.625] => -0.02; 23.6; 24.9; 24.5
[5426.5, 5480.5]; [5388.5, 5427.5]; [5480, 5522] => -0.01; 22.8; 23.9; 23.3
